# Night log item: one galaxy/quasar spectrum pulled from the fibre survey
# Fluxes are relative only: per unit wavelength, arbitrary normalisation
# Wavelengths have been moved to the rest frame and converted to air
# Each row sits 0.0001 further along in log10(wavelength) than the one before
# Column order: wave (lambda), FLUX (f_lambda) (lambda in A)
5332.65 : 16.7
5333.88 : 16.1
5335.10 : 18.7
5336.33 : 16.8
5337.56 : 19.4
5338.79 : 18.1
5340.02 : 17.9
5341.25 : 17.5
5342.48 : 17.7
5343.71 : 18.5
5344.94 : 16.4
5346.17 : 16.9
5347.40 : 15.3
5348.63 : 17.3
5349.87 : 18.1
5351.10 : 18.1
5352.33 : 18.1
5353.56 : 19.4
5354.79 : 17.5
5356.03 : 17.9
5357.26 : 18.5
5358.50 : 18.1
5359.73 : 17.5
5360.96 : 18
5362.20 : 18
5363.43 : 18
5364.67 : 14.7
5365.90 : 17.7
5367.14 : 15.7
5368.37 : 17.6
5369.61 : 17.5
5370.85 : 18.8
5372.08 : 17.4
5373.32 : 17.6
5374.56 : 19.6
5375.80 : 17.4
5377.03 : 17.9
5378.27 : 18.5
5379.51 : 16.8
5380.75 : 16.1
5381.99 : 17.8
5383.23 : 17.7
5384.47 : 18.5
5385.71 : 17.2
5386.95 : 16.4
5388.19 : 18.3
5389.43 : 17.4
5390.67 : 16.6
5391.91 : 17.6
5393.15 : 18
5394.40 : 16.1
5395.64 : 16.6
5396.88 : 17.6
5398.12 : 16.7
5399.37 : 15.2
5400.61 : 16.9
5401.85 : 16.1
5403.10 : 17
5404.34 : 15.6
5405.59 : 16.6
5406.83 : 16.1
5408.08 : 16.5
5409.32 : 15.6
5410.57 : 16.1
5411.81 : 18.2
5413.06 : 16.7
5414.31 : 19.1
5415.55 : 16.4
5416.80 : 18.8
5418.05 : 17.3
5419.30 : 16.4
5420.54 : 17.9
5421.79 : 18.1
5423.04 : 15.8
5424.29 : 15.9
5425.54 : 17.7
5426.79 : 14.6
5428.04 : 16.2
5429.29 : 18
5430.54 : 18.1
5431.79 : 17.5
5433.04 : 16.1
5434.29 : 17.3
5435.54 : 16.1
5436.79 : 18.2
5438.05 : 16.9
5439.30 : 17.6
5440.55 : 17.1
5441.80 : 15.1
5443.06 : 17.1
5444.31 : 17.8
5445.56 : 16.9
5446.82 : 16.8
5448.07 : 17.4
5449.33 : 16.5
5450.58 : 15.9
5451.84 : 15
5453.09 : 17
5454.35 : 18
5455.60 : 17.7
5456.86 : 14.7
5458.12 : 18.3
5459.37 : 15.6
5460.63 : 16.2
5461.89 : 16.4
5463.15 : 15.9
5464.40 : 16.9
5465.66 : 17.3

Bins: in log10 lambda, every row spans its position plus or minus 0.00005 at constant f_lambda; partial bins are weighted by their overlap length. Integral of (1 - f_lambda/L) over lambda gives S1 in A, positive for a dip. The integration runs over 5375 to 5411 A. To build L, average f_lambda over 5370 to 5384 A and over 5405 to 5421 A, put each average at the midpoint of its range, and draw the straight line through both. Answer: 1.1 A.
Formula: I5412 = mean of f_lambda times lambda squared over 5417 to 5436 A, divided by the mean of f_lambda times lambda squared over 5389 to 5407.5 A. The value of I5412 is 1.03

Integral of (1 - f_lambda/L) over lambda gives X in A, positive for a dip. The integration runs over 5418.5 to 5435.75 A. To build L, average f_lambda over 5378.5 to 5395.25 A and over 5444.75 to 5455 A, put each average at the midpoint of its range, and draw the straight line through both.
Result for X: 0.06 A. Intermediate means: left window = 17.3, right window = 16.7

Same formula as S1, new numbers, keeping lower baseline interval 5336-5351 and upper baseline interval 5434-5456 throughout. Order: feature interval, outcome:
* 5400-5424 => 0.3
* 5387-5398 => 0.0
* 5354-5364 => -0.3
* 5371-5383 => -0.3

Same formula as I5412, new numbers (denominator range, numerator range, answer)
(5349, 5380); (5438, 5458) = 0.97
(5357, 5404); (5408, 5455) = 1.00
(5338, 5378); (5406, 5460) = 0.98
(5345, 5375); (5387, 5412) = 0.96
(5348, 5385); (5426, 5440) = 0.98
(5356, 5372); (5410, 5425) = 1.00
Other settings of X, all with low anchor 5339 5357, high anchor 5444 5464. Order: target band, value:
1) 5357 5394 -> -0.4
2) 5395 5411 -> 0.7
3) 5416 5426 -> -0.2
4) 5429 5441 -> -0.3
